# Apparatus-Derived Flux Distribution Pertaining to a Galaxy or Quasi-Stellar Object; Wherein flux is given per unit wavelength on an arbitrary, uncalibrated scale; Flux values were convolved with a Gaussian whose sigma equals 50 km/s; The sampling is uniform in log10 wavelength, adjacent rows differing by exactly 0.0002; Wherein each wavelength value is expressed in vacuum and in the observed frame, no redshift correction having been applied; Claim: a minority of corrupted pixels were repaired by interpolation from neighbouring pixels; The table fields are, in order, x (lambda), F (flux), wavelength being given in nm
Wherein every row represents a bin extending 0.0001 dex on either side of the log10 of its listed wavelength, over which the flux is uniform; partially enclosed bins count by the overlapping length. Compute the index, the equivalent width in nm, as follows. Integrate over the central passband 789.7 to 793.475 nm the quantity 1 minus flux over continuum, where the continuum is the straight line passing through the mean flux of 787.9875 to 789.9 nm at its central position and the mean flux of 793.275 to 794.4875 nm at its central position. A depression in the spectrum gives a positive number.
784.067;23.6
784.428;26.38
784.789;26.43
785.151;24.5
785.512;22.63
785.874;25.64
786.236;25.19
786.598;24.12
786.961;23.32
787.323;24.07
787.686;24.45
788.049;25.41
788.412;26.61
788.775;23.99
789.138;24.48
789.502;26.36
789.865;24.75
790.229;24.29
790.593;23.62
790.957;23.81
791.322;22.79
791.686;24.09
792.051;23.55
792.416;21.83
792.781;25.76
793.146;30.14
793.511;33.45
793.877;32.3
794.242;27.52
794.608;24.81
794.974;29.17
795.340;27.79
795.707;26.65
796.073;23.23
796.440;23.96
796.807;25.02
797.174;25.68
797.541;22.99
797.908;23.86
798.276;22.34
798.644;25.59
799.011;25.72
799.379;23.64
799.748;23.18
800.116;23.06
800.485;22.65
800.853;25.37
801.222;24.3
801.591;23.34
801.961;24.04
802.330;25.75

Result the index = 0.46 nm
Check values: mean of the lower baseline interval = 25.3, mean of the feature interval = 24.8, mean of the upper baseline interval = 30.7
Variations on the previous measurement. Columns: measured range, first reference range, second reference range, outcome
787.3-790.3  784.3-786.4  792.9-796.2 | 0.15 nm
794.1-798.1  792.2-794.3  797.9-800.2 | 0.12 nm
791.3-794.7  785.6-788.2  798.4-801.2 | -0.35 nm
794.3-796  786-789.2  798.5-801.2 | -0.18 nm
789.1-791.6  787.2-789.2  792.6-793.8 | 0.25 nm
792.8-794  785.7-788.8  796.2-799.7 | -0.32 nm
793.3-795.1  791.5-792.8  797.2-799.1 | -0.43 nm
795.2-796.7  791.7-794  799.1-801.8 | 0.04 nm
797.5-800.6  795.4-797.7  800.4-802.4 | 0.10 nm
